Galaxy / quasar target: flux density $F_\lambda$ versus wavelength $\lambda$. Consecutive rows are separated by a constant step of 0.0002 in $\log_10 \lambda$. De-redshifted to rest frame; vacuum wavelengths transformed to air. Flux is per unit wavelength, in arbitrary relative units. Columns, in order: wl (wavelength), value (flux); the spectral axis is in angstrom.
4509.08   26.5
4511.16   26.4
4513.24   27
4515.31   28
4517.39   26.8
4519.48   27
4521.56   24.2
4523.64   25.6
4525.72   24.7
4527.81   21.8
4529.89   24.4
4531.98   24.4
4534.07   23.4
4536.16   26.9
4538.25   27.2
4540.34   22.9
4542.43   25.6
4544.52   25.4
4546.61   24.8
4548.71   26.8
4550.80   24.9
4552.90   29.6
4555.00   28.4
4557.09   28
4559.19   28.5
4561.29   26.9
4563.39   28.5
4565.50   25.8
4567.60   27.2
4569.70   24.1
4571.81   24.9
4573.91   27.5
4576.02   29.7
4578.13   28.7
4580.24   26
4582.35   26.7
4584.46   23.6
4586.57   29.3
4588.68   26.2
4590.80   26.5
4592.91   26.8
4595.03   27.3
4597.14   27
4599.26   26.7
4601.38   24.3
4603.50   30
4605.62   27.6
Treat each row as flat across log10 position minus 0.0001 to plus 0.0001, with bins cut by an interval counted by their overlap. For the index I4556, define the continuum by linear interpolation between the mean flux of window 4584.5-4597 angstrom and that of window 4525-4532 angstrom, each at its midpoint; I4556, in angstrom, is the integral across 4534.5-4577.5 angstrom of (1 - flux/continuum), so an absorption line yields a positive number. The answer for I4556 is -2.64 angstrom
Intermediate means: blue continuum 23.7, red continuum 26.9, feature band 26.7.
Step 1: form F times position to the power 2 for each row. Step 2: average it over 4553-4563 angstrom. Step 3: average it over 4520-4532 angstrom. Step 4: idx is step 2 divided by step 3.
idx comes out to 1.2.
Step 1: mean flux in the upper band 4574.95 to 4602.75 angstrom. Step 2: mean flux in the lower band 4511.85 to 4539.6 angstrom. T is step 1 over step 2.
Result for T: 1.1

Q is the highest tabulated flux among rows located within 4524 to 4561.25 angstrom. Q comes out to 29.6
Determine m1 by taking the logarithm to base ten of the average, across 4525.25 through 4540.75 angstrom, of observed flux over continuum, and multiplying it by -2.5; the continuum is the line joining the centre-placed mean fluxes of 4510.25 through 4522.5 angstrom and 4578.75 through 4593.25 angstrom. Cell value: 0.09 mag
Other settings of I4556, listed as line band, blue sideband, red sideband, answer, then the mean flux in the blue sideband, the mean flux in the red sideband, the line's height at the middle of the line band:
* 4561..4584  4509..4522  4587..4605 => 0.0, 26.7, 27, 26.9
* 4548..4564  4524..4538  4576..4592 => -1.3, 24.5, 26.9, 25.6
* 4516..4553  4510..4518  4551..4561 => 3.1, 27.1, 28.2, 27.6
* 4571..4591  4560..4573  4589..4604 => -0.3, 26.3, 26.8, 26.5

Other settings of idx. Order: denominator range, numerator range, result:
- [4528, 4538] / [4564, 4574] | 1.06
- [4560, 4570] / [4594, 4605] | 1.03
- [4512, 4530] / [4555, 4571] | 1.08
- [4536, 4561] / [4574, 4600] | 1.03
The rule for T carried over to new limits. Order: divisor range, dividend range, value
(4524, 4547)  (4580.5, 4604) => 1.08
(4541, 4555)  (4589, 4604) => 1.02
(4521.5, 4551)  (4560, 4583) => 1.08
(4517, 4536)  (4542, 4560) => 1.09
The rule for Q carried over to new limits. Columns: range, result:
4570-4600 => 29.7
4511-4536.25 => 28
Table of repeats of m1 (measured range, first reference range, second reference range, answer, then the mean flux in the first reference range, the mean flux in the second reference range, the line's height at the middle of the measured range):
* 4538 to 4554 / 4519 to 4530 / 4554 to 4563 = 0.037 mag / 24.5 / 28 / 26.7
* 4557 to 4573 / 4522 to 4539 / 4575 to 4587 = -0.010 mag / 24.7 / 27.2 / 26.4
